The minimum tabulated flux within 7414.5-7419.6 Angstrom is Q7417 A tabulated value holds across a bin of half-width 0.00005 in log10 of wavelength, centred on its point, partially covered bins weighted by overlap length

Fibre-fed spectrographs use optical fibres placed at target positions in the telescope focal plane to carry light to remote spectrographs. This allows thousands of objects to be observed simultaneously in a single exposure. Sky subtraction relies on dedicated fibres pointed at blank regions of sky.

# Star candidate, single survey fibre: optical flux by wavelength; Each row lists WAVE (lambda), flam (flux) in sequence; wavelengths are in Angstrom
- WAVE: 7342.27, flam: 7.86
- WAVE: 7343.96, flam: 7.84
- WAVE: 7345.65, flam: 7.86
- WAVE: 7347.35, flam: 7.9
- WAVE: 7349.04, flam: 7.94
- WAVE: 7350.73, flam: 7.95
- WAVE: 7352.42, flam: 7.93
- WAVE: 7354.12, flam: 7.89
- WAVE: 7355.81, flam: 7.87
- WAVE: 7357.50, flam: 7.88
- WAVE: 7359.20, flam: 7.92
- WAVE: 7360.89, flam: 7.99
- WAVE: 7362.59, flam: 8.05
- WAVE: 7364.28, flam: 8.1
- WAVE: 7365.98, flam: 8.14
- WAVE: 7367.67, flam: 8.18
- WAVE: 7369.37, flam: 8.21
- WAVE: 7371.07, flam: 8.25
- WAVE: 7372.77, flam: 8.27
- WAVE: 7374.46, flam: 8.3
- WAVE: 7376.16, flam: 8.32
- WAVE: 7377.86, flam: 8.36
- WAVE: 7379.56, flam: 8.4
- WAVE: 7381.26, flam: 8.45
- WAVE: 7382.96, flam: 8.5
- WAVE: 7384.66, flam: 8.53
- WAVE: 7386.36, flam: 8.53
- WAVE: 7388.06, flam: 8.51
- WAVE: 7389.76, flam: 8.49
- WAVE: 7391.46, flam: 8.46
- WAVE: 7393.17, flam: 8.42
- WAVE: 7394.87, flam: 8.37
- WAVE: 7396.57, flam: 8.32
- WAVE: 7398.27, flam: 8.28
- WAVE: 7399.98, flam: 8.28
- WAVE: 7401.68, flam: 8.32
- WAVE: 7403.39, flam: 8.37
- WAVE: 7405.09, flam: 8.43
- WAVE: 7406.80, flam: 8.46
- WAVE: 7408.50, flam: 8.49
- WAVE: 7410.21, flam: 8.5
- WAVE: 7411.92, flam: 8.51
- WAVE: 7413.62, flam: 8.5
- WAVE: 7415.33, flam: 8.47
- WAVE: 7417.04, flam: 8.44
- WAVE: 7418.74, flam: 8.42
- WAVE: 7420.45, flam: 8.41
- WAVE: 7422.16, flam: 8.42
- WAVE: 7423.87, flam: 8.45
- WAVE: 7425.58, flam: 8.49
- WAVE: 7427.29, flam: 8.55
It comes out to 8.42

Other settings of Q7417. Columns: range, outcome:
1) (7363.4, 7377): 8.1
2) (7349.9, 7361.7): 7.87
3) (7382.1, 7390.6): 8.49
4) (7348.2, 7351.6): 7.94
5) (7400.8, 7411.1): 8.32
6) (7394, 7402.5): 8.28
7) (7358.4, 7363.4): 7.92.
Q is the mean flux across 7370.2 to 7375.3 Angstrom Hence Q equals 8.28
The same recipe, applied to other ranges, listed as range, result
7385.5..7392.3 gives 8.5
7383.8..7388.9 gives 8.53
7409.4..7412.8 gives 8.51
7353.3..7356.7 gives 7.9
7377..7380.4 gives 8.37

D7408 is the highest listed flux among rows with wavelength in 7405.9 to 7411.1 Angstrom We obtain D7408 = 8.5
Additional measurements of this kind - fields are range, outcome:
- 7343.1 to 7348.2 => 7.9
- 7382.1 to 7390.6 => 8.53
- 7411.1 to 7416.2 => 8.51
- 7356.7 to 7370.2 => 8.21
